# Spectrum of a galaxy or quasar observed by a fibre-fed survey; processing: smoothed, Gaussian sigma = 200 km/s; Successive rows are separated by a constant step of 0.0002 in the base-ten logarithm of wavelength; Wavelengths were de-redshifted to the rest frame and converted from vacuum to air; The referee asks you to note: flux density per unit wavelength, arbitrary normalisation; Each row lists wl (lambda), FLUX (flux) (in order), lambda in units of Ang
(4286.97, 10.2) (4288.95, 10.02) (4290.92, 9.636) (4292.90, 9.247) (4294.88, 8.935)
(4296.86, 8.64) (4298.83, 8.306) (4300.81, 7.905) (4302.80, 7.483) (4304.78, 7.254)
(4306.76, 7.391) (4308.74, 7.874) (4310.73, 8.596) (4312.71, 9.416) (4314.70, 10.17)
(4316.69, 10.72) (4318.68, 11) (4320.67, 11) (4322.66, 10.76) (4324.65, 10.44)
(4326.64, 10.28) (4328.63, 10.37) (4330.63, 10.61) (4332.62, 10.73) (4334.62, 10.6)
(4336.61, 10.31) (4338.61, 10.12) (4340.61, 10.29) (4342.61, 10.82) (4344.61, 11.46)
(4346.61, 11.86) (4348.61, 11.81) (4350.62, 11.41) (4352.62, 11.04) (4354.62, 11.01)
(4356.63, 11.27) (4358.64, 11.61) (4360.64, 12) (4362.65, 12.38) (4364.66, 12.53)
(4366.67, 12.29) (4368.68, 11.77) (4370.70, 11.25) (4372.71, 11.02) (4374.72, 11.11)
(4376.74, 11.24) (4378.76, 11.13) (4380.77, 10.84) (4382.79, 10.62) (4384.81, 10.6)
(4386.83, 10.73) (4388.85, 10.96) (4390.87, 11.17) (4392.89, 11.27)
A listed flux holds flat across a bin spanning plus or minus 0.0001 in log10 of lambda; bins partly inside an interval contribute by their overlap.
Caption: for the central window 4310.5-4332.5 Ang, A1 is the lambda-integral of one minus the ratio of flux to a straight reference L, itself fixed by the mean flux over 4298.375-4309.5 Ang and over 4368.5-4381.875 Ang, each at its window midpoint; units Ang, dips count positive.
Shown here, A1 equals -4.8 Ang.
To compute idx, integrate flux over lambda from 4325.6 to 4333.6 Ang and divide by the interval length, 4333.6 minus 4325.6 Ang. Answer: 10.5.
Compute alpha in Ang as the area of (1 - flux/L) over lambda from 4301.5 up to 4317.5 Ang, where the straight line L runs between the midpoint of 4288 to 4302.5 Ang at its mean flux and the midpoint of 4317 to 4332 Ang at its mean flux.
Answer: 2.0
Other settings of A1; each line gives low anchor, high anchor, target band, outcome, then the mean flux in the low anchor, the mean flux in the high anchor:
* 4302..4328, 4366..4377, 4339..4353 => -0.9 Ang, 9.45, 11.4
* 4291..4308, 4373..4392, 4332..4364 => -4.5 Ang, 8.22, 10.9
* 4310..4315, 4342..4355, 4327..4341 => 0.2 Ang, 9.33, 11.4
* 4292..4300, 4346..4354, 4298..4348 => 1.5 Ang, 8.76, 11.5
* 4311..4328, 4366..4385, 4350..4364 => -0.8 Ang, 10.4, 11.2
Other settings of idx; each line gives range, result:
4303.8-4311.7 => 7.78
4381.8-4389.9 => 10.7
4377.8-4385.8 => 10.8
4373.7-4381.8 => 11.1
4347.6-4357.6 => 11.3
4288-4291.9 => 9.84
